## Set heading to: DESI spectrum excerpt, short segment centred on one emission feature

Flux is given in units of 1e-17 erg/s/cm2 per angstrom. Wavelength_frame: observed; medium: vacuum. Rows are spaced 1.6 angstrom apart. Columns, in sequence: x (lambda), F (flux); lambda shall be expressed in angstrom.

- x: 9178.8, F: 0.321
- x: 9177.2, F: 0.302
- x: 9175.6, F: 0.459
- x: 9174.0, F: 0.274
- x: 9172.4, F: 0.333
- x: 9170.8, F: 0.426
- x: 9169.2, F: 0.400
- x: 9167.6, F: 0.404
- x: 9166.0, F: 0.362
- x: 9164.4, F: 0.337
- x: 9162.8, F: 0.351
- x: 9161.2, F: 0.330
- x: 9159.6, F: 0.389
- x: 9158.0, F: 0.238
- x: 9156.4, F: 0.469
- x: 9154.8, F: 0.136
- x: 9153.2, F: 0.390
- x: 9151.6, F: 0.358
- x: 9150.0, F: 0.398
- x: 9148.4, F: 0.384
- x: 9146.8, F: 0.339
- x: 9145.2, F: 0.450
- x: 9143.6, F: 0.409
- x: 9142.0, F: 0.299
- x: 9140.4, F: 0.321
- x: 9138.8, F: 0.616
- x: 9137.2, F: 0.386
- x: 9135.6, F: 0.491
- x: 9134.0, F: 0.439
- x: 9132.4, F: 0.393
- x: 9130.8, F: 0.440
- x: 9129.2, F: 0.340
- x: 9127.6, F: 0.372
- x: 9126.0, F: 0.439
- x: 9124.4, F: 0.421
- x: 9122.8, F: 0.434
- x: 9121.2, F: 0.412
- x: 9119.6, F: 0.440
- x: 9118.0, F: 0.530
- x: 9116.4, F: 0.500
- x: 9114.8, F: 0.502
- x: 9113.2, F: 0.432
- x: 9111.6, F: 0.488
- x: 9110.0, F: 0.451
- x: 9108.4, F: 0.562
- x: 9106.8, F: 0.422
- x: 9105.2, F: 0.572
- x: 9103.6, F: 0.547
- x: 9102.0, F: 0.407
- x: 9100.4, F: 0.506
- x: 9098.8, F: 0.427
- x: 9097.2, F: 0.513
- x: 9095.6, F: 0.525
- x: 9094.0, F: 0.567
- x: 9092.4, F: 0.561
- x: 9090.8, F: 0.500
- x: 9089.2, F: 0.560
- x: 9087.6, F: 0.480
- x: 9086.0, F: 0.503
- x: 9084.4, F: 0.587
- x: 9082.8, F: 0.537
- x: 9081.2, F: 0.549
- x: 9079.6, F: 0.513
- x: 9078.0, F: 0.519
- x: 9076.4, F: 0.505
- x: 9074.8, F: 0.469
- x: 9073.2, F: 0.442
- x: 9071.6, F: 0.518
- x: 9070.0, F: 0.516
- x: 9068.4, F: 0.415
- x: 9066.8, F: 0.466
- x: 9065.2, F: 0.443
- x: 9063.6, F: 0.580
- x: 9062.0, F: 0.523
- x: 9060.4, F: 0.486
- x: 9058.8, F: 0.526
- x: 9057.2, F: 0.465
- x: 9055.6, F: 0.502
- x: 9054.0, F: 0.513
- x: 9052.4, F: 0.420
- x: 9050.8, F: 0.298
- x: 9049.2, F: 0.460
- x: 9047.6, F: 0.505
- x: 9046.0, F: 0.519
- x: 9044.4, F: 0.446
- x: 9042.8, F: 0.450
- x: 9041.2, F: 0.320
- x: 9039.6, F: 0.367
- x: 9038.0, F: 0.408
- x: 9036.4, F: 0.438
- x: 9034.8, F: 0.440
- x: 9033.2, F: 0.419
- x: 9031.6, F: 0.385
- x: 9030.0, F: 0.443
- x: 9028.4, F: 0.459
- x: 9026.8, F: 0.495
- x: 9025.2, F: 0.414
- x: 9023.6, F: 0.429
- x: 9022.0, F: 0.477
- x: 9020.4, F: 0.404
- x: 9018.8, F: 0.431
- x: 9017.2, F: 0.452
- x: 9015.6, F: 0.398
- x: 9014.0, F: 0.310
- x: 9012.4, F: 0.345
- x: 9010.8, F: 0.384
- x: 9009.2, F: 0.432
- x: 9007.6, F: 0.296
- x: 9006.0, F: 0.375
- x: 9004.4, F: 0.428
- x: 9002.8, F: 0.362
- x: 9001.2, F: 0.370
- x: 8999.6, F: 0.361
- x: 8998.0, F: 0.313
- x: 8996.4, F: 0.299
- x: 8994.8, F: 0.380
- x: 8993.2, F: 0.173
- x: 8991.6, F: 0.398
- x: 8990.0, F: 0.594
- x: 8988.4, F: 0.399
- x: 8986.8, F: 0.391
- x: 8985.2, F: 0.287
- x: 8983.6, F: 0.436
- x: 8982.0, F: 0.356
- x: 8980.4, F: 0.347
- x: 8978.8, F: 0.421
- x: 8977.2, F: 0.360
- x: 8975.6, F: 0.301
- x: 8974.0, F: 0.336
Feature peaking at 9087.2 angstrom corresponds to Mg II 2798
